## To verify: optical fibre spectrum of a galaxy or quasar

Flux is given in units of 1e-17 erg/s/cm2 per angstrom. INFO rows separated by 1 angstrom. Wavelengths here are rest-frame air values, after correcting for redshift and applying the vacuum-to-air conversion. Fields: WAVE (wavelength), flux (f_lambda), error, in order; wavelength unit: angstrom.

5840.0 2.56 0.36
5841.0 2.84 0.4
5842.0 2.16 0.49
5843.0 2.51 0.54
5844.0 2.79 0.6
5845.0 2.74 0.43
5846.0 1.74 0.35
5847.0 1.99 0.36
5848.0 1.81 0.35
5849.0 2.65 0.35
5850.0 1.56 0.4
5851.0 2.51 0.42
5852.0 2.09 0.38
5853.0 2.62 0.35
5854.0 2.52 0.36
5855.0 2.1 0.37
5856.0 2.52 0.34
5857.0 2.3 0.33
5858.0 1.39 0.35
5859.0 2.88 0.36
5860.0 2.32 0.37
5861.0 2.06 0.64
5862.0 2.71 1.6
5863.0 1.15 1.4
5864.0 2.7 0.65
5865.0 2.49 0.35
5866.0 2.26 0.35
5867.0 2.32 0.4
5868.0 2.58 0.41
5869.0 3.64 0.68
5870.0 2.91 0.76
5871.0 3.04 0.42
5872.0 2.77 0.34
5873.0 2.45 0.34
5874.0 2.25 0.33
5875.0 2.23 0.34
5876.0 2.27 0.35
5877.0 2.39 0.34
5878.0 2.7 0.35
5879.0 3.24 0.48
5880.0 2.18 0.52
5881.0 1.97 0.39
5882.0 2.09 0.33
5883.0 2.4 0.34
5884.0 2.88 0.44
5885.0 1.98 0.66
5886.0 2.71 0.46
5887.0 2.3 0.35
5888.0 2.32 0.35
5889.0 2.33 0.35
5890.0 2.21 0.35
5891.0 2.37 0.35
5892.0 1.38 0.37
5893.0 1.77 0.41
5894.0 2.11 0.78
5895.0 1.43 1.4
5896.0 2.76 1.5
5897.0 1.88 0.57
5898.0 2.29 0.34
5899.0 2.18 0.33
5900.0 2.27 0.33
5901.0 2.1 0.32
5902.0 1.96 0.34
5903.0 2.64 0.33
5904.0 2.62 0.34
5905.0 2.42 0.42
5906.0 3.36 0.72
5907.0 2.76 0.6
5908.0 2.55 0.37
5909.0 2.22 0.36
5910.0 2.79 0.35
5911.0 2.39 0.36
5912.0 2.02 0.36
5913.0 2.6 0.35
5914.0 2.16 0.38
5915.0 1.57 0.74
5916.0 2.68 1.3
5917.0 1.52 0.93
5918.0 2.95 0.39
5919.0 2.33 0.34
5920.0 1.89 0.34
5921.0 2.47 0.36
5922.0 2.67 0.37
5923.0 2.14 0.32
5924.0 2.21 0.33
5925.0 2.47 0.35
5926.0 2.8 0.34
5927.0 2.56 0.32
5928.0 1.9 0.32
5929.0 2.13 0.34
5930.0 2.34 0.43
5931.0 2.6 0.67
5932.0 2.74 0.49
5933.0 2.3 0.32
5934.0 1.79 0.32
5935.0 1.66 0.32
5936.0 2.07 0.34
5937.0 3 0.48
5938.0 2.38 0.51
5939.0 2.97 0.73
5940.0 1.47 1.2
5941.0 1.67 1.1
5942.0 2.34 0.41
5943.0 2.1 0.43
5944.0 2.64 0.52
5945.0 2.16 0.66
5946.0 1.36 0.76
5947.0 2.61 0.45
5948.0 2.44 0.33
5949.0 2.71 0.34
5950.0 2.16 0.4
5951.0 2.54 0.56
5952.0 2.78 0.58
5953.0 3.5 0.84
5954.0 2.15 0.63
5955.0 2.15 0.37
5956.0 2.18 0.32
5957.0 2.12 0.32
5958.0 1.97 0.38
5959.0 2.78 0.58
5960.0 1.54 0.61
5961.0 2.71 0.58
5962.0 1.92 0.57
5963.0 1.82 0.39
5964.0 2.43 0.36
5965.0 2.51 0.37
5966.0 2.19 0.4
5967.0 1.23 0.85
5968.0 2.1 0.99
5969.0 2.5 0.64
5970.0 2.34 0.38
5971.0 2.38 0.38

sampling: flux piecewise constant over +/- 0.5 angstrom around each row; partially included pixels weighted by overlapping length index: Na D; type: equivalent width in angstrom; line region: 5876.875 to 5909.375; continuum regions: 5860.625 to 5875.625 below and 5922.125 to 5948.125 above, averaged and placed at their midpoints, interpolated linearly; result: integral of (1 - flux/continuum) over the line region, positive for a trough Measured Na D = 1.21 angstrom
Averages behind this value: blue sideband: 2.51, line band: 2.33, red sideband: 2.27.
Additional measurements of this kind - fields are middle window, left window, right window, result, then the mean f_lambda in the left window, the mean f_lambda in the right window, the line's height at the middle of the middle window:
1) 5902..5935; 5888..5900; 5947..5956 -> -1.53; 2.08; 2.54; 2.28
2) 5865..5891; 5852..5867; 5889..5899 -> -4.07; 2.28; 2.05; 2.16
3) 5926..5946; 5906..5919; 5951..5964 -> 0.90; 2.39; 2.32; 2.35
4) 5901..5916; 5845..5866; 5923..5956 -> -0.93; 2.22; 2.33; 2.29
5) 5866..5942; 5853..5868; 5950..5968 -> -2.58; 2.29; 2.26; 2.27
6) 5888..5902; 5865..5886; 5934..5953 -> 2.14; 2.53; 2.3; 2.46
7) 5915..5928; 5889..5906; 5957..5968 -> -1.08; 2.19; 2.11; 2.16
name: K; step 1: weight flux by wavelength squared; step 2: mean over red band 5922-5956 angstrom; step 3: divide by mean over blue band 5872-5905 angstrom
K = 1.04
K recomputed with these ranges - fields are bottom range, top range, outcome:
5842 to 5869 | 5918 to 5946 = 1.02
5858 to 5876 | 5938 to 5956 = 0.97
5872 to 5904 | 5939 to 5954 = 1.05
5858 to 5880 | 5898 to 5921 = 0.96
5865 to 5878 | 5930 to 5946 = 0.88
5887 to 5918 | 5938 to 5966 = 1.03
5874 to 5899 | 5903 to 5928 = 1.08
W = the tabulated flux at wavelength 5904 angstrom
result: 2.62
